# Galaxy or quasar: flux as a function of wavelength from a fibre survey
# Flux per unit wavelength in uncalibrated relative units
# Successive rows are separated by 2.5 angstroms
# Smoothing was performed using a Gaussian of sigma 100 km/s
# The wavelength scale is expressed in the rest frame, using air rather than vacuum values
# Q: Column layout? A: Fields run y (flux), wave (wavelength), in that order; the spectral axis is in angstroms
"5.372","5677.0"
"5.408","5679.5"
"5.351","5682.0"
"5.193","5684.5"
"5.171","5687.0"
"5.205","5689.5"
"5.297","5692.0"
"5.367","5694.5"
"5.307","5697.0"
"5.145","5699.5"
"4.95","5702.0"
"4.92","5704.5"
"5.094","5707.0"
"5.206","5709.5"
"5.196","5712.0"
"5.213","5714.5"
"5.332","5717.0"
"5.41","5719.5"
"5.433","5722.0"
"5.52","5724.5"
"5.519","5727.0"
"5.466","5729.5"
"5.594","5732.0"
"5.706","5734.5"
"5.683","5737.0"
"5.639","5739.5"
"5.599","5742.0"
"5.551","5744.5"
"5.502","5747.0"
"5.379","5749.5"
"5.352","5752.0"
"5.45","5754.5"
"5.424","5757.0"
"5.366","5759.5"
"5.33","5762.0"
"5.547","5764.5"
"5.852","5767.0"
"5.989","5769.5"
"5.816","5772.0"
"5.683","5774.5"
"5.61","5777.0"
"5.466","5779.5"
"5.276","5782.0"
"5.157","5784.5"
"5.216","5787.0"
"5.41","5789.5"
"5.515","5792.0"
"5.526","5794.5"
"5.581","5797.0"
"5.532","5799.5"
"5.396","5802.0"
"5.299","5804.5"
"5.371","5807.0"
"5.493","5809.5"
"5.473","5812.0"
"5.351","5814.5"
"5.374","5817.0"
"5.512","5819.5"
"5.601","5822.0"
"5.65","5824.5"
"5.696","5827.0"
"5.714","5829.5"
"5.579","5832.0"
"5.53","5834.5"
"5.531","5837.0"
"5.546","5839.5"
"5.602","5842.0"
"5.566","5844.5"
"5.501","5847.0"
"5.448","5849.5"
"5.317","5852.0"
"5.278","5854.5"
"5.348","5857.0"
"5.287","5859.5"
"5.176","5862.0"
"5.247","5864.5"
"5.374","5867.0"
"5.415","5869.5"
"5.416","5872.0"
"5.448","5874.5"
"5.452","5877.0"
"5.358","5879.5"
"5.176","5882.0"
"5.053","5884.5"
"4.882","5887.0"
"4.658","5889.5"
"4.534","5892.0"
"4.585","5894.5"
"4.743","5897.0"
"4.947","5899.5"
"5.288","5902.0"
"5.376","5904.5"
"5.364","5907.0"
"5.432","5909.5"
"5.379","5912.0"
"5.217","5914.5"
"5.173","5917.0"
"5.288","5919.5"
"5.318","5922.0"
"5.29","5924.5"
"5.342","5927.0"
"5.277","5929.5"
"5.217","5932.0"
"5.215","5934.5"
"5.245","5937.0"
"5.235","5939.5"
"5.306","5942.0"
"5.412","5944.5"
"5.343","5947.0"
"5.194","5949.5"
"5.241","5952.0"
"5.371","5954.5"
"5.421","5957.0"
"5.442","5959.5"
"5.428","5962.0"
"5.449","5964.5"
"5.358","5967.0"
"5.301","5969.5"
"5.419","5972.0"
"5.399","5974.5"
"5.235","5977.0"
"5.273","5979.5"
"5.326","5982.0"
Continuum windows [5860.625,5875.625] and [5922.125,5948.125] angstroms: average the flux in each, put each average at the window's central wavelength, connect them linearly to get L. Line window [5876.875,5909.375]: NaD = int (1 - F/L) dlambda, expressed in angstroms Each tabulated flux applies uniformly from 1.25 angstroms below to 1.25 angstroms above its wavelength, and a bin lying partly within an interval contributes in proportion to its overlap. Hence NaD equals 1.79 angstroms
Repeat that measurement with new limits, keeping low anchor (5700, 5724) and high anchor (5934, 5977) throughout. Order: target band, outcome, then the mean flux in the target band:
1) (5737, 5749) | -0.8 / 5.57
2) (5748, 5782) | -2.0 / 5.55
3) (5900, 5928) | 0.1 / 5.31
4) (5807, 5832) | -1.3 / 5.53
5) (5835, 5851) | -0.8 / 5.53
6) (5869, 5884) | -0.2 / 5.36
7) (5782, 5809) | -0.8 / 5.4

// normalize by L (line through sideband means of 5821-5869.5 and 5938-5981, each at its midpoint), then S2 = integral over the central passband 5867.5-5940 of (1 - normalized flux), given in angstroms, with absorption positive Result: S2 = 2.95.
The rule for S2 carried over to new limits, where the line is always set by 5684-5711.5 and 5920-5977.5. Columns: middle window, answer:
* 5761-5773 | -1.2 angstroms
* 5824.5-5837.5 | -0.9 angstroms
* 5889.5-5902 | 1.3 angstroms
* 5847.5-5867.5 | -0.2 angstroms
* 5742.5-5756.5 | -0.7 angstroms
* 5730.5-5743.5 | -1.1 angstroms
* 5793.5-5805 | -0.5 angstroms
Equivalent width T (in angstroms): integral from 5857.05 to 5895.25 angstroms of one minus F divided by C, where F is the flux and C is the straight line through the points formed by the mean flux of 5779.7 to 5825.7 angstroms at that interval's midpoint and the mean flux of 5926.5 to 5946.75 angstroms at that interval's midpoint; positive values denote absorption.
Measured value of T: 1.42 angstroms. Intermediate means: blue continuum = 5.43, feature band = 5.15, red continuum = 5.28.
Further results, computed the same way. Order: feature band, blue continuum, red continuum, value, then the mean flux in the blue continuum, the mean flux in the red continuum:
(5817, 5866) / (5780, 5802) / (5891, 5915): -2.0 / 5.4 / 5.09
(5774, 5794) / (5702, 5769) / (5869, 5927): -0.2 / 5.43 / 5.17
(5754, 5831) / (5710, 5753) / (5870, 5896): -2.9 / 5.47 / 5.06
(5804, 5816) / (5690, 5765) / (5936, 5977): -0.1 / 5.38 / 5.34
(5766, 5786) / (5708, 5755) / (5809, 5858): -0.4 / 5.46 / 5.51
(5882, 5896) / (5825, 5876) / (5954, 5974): 1.7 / 5.45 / 5.4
